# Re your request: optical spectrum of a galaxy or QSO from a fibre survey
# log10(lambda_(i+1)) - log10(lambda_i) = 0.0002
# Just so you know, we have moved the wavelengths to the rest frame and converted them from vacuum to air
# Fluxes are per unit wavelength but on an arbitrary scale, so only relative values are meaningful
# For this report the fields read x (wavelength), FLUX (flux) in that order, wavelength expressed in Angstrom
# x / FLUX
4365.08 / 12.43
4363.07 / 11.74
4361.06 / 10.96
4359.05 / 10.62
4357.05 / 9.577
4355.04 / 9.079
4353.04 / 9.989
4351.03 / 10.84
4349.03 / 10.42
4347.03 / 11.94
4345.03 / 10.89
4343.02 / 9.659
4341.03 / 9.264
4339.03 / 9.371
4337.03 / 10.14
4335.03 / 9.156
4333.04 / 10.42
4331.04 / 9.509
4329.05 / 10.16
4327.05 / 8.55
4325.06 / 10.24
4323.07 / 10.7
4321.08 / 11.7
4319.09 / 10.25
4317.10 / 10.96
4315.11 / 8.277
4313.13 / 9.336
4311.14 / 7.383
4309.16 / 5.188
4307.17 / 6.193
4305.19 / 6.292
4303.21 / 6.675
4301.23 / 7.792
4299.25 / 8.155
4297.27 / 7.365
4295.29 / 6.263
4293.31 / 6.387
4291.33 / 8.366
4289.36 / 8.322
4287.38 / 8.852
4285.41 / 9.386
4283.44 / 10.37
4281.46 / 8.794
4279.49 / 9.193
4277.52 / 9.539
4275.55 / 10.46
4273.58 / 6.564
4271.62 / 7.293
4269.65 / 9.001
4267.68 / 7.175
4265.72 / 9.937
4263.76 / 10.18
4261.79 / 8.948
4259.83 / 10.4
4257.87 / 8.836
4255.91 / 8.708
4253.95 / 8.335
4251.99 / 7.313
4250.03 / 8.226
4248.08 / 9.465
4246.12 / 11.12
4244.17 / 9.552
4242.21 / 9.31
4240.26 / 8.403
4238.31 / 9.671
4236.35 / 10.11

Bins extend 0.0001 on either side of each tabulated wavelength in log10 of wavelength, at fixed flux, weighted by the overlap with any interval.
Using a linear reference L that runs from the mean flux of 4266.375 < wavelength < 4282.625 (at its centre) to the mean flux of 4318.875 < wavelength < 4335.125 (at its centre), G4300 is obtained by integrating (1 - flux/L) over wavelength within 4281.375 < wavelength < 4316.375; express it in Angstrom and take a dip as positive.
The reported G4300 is 5.7 Angstrom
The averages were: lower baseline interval 8.55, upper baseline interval 10.1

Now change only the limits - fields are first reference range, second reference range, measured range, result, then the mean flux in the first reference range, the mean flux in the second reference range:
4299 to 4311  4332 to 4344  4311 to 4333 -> -4.4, 6.68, 9.67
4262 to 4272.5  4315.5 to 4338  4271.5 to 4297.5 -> 2.0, 8.74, 10.1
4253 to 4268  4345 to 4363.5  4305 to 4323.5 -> 2.4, 9.15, 10.6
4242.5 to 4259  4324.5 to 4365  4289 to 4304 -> 3.4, 8.97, 10.2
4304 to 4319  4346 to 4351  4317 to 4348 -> -1.7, 7.81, 11.1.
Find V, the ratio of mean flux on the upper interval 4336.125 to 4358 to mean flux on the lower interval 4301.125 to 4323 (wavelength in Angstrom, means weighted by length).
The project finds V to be 1.2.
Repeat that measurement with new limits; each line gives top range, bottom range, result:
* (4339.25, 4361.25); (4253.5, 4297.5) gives 1.18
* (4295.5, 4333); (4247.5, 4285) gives 0.97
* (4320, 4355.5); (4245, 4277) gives 1.14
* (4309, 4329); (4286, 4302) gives 1.23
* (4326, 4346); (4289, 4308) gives 1.36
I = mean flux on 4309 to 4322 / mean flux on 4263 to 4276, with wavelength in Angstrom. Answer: 1.1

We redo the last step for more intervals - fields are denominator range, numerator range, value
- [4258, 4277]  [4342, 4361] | 1.17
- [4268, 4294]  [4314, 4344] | 1.14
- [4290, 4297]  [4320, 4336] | 1.42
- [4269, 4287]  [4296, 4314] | 0.80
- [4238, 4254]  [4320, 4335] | 1.12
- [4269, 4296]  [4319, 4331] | 1.20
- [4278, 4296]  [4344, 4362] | 1.23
